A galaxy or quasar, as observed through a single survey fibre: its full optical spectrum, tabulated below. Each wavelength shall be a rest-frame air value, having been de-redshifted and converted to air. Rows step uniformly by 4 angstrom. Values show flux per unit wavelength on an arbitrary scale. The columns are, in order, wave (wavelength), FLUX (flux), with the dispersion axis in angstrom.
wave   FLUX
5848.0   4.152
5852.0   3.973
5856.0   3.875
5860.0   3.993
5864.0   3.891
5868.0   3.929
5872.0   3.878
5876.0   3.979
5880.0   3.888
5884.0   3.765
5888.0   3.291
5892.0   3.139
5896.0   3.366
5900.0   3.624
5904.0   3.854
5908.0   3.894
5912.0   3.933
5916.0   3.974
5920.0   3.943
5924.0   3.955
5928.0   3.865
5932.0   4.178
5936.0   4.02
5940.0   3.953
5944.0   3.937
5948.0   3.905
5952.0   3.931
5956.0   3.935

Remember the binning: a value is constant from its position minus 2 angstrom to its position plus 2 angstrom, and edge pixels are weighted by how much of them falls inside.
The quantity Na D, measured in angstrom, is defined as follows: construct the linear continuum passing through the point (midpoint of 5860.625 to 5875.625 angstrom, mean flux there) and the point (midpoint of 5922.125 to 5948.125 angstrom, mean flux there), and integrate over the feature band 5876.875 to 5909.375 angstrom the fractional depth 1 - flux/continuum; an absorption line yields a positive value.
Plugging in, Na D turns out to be 2.7 angstrom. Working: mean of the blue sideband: 3.92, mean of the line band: 3.61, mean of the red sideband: 3.98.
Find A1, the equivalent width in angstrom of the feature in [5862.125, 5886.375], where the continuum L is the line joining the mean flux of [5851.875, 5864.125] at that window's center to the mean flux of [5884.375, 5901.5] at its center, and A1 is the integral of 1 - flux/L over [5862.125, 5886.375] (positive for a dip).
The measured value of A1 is -1.3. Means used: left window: 3.93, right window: 3.39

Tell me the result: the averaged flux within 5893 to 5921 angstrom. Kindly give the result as 3.77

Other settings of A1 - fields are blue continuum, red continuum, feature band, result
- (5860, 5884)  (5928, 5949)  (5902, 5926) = 0.2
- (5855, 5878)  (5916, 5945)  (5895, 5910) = 1.0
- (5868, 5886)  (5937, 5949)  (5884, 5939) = 2.0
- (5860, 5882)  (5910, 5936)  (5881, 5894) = 1.7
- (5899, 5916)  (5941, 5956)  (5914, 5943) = -0.7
